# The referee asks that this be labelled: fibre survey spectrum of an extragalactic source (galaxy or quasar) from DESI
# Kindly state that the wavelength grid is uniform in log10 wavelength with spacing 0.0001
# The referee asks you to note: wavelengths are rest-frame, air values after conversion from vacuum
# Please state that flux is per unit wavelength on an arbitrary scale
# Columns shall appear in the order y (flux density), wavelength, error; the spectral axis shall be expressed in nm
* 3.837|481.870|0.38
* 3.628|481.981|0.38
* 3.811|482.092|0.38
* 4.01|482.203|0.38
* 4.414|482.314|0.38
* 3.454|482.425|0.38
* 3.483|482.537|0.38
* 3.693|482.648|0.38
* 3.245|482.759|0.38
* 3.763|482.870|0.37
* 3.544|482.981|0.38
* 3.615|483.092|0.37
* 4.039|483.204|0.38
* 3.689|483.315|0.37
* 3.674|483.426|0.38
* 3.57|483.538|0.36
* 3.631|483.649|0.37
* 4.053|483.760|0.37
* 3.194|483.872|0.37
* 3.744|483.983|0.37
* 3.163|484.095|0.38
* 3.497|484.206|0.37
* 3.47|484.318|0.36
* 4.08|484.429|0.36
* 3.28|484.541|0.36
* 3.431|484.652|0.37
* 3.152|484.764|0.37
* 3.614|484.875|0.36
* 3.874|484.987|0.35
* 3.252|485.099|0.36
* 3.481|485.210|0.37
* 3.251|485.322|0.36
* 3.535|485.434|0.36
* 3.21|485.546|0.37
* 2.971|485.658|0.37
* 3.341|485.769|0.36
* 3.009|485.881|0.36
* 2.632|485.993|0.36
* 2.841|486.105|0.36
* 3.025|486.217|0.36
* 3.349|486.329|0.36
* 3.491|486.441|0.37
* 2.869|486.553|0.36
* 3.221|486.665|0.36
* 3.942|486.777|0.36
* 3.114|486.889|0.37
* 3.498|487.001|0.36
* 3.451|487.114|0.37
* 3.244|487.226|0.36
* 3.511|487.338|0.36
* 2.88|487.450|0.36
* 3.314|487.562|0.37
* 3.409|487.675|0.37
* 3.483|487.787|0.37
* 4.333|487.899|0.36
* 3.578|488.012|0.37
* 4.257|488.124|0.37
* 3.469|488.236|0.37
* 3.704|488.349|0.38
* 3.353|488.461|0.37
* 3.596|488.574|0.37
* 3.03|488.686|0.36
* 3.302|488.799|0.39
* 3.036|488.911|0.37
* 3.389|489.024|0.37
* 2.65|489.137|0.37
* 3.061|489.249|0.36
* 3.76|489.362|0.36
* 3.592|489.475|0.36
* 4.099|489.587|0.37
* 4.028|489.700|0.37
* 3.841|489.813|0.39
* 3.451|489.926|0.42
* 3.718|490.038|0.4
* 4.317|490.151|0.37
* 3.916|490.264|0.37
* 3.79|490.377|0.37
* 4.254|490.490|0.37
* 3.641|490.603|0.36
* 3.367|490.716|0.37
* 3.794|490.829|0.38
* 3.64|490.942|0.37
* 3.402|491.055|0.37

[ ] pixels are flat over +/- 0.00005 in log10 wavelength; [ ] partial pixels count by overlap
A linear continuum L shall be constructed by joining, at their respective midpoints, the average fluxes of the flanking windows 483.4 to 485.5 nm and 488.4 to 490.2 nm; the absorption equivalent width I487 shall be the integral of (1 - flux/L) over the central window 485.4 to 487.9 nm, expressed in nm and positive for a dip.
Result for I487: 0.18 nm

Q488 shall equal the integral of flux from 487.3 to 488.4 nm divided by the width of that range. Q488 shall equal 3.59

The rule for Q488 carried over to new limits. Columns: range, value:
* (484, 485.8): 3.42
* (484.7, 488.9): 3.36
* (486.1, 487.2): 3.3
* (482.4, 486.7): 3.42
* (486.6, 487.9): 3.41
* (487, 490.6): 3.57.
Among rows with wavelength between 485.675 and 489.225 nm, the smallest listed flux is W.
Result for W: 2.632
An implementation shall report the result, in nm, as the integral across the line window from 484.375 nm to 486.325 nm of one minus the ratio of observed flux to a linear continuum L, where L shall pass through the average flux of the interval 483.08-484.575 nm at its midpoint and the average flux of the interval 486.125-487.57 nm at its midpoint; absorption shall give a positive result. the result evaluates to 0.09 nm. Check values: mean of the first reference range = 3.62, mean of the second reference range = 3.29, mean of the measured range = 3.29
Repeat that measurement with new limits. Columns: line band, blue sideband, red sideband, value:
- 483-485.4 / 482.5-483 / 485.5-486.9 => -0.12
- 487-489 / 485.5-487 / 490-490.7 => 0.01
